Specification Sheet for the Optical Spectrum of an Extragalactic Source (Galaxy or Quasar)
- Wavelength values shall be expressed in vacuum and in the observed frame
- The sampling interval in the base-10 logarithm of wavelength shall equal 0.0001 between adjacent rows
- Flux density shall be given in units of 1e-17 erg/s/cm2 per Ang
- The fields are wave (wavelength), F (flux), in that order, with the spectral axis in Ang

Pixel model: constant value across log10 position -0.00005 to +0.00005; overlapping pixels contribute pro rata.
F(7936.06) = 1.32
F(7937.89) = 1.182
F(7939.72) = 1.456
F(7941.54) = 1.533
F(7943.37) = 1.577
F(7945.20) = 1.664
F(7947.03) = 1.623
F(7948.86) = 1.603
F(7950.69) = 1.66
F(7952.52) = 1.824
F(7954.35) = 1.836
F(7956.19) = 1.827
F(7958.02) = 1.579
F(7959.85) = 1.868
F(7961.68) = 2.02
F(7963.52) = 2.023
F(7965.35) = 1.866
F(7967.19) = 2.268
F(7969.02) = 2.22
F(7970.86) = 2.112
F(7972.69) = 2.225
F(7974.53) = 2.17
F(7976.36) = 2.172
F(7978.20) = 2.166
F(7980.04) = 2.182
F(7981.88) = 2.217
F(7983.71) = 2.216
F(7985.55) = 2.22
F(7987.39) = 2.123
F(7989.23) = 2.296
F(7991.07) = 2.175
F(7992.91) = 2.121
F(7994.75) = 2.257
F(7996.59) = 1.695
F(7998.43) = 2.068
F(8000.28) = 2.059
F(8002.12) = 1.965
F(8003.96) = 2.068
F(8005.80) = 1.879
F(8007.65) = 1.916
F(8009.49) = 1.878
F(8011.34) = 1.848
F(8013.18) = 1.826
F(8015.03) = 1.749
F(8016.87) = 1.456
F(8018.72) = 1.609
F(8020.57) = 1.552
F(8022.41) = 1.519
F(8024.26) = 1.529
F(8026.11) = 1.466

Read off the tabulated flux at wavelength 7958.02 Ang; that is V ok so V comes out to 1.579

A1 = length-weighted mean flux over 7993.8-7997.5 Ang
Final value 1.98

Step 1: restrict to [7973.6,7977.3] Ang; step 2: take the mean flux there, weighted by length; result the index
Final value 2.17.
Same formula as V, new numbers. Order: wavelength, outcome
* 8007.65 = 1.916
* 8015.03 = 1.749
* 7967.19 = 2.268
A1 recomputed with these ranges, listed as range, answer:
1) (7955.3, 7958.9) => 1.7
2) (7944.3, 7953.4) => 1.67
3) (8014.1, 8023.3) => 1.58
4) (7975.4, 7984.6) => 2.19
